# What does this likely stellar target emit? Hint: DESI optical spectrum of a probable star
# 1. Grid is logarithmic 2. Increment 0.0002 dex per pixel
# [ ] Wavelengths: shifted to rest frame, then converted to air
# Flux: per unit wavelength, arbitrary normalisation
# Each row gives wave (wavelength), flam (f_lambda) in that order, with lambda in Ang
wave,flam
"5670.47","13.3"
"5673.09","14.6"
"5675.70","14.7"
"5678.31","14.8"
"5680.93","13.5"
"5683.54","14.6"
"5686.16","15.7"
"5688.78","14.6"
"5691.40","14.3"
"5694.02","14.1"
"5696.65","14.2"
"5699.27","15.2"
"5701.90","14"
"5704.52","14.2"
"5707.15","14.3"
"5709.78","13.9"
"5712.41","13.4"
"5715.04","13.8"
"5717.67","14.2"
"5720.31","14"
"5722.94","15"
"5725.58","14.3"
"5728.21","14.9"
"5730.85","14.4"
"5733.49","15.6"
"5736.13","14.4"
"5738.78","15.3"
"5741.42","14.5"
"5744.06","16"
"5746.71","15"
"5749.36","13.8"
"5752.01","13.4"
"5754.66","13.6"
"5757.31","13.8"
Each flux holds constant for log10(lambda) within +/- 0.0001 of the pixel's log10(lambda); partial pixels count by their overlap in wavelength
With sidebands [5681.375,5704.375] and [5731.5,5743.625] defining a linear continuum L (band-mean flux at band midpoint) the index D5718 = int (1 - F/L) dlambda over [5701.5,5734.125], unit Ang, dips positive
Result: 1.1 Ang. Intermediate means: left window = 14.5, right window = 15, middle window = 14.3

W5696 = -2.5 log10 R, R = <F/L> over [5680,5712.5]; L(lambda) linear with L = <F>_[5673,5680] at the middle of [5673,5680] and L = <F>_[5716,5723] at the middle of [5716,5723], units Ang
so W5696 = 0.01 mag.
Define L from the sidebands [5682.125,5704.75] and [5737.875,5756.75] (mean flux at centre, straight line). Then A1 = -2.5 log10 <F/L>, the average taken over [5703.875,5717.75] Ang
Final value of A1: 0.05 mag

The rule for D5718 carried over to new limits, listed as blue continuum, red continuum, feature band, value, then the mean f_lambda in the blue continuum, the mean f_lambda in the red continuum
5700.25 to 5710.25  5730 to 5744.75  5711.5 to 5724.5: 0.35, 14.2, 15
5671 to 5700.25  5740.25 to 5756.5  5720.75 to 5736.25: -0.36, 14.5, 14.4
